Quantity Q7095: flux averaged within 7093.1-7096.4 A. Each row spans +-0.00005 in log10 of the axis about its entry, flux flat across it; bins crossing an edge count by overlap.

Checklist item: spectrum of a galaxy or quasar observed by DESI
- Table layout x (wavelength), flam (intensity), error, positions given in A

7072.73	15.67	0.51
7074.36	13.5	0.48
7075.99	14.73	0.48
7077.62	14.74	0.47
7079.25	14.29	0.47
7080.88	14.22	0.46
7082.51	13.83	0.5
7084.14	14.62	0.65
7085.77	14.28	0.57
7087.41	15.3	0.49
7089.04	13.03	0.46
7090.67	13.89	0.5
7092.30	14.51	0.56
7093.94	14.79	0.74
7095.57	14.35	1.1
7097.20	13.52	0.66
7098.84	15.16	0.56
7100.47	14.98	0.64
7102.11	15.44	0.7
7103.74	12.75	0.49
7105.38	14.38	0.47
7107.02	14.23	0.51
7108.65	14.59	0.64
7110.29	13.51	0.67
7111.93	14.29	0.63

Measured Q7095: 14.6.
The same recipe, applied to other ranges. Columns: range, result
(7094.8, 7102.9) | 14.7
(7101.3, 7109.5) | 14.3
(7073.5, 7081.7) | 14.3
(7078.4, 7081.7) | 14.3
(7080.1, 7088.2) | 14.4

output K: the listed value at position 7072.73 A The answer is 15.67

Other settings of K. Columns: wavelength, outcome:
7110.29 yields 13.51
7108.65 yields 14.59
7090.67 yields 13.89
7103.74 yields 12.75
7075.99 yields 14.73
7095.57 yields 14.35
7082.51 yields 13.83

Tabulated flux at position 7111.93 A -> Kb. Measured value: 14.29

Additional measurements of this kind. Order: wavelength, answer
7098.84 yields 15.16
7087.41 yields 15.3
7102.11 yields 15.44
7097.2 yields 13.52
